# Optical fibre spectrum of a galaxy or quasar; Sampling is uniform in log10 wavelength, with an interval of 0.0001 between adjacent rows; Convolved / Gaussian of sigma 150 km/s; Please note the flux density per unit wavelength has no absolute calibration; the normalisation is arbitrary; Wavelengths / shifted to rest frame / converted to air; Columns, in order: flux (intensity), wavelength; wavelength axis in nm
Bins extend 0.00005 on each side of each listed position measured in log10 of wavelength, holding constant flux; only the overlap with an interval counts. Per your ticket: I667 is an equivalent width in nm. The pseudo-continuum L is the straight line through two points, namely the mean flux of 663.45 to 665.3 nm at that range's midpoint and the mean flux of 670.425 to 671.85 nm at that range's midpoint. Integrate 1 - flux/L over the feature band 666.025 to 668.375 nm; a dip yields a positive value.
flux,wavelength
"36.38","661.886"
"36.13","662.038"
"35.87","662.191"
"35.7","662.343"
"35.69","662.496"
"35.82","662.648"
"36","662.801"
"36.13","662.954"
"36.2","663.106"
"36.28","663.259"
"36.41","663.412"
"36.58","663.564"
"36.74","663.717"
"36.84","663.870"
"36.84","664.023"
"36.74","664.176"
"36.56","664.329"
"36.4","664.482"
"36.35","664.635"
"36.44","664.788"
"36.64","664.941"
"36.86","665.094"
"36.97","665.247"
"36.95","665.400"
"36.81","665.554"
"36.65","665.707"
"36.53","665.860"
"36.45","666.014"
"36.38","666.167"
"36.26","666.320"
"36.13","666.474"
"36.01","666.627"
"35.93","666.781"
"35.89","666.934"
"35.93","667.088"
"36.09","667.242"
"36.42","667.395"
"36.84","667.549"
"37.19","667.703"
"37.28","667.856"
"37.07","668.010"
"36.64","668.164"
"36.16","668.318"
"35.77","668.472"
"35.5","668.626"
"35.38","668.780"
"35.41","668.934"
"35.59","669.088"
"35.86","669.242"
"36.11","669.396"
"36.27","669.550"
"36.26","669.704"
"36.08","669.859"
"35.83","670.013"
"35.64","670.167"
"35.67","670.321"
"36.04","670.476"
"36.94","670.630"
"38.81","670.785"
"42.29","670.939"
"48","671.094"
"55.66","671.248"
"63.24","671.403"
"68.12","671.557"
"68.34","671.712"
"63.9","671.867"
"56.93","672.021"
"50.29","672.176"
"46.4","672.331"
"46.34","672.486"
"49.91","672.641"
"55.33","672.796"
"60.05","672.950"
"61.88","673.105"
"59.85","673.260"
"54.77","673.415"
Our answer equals 0.35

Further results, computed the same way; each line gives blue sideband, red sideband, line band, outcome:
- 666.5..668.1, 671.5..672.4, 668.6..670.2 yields 0.37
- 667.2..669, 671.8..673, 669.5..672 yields 0.05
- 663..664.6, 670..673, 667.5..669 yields 0.27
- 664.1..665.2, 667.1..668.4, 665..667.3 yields 0.01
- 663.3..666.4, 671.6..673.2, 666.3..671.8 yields 0.90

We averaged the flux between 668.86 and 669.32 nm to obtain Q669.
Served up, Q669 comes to 35.6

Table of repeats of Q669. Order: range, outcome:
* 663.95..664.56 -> 36.6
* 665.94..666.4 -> 36.4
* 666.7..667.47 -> 36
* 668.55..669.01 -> 35.4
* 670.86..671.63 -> 55.4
